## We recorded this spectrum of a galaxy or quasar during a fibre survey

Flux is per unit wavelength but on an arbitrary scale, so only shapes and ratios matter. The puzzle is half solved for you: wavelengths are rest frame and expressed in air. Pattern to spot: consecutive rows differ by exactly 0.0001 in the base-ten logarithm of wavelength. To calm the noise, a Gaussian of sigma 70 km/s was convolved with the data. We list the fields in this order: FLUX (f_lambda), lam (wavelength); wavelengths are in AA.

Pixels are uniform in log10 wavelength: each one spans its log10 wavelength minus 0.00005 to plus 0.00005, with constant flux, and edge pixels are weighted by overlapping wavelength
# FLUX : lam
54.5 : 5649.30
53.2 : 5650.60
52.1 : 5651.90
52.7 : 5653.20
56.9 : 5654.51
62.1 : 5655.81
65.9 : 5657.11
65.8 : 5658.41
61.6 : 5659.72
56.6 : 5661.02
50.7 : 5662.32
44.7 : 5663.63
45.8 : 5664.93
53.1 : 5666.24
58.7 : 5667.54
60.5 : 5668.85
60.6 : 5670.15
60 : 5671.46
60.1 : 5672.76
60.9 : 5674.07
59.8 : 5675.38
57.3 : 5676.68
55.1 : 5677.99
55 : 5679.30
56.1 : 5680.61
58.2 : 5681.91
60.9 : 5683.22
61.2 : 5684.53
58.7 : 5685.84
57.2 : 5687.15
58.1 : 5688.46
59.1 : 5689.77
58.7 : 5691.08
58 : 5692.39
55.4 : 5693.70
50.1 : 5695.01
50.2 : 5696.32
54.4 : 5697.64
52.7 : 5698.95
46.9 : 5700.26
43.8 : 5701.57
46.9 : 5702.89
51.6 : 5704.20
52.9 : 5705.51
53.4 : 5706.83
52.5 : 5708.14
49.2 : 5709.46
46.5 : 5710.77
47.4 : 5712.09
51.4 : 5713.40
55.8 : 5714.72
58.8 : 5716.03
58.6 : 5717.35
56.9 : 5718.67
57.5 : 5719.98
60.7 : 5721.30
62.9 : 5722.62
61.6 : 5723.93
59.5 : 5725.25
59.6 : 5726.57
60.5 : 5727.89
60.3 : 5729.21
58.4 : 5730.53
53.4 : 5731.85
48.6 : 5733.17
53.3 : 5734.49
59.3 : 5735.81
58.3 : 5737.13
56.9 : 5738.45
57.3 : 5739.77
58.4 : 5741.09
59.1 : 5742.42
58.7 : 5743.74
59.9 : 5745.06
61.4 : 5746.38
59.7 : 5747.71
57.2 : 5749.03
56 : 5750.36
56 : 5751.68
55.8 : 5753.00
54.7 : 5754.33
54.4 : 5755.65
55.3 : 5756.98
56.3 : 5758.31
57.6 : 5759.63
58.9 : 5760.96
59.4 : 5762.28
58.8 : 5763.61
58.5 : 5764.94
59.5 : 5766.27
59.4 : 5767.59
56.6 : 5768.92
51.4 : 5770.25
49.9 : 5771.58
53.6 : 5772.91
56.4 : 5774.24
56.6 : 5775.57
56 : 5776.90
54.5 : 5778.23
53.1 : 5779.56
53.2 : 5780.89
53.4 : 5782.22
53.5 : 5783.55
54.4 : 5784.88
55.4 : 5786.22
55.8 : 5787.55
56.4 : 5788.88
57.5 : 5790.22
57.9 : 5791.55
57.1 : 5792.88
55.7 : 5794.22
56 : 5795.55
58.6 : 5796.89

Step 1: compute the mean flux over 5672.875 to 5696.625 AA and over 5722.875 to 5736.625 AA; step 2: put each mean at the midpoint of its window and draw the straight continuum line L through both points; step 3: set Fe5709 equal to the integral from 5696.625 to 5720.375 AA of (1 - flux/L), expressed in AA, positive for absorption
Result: 2.3 AA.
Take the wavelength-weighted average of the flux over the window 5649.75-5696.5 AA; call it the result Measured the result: 57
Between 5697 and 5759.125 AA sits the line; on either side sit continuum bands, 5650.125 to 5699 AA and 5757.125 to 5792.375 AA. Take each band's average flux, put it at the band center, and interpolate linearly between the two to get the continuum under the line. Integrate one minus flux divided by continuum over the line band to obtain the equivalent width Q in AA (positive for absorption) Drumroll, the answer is 0.9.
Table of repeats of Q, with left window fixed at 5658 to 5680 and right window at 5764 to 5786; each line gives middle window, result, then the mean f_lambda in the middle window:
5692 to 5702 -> 0.9 AA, 51.4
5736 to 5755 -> -0.8 AA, 57.9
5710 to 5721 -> 0.3 AA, 54.3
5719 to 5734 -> -0.7 AA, 58.4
